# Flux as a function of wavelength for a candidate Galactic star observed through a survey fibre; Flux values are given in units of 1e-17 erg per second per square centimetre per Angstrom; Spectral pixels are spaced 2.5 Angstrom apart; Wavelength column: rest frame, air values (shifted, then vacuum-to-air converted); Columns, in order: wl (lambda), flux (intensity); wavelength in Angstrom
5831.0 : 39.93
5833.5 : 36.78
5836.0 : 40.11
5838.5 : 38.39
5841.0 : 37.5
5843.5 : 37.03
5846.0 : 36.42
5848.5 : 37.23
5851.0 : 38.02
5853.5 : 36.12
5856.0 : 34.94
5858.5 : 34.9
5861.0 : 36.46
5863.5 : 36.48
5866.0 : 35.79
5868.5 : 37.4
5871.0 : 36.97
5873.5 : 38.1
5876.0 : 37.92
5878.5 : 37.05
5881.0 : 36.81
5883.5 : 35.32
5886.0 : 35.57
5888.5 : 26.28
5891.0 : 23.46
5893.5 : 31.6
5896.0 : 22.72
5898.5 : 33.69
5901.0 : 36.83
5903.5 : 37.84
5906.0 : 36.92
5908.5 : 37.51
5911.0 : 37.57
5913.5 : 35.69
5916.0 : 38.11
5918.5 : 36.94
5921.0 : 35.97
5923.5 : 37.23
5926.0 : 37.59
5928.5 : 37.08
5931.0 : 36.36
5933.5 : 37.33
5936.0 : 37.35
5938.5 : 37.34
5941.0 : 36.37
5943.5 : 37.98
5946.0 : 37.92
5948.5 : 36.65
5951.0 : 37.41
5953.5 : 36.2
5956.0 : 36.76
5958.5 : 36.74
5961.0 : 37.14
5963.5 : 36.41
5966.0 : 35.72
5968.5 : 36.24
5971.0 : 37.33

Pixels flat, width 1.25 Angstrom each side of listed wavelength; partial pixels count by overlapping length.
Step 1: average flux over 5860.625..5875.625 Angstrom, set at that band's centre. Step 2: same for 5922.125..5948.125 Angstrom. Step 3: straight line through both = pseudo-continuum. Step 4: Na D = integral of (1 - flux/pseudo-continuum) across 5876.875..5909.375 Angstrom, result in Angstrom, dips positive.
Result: 3.4 Angstrom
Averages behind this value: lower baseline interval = 37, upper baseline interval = 37.2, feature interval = 33.2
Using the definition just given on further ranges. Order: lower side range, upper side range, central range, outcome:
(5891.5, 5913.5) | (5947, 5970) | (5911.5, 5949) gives -1.9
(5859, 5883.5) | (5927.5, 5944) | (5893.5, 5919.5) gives 1.3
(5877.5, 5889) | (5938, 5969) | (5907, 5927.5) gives -0.8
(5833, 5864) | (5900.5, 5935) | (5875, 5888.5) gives 0.5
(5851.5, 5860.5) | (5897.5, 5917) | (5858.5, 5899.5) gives 2.5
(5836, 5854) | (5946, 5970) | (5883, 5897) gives 3.1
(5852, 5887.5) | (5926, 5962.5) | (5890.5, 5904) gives 2.0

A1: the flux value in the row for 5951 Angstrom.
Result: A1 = 37.41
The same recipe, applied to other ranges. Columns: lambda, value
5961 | 37.14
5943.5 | 37.98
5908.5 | 37.51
